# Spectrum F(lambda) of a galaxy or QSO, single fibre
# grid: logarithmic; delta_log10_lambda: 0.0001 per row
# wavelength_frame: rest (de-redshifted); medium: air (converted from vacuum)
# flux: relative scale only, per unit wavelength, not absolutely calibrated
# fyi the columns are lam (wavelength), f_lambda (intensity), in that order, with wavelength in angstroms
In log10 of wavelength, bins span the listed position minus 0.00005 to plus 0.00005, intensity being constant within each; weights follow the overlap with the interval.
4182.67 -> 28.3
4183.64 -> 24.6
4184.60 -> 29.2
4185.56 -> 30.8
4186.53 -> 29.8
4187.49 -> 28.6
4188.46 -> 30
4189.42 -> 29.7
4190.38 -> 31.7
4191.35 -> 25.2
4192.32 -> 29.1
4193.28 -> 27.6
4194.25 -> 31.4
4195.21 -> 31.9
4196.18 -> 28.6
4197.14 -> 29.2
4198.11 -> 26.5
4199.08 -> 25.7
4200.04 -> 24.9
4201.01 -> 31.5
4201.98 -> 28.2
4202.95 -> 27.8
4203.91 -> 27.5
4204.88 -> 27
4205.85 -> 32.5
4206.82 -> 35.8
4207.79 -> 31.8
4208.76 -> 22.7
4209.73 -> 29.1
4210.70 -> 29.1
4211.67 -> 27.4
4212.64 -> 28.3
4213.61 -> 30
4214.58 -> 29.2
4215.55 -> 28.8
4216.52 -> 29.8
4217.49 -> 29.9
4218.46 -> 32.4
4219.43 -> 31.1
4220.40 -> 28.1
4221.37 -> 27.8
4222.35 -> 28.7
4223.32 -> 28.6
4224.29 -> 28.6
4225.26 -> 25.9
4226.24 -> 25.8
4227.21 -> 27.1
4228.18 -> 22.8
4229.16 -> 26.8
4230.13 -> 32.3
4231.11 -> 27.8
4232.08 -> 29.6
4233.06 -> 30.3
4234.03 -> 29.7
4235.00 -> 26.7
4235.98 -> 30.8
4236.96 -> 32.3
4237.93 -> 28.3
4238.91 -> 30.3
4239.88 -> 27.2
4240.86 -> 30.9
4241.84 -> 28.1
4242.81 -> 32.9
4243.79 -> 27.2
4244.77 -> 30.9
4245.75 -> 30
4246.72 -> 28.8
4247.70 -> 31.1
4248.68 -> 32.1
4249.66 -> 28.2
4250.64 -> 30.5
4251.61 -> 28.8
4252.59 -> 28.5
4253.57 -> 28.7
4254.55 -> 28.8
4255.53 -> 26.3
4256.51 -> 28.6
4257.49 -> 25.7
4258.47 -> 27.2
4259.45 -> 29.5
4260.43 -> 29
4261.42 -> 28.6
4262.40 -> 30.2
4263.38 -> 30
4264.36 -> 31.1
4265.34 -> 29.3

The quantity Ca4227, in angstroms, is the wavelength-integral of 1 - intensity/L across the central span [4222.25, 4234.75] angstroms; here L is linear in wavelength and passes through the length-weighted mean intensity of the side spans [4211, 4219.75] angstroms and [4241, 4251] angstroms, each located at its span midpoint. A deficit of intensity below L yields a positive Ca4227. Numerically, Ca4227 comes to 0.8 angstroms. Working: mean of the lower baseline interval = 29.6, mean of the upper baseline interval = 30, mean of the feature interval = 28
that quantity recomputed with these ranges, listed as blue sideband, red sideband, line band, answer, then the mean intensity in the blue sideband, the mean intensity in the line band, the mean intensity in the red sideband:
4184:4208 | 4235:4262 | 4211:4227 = 0.3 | 29.2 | 28.8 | 29.2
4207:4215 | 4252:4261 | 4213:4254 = -1.1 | 28.7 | 29.1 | 28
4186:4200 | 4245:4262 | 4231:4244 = -0.3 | 28.8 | 29.5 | 28.9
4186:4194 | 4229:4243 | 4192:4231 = 0.8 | 29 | 28.7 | 29.6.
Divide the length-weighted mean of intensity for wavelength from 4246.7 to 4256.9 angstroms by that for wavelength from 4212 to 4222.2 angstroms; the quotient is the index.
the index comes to 1.0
